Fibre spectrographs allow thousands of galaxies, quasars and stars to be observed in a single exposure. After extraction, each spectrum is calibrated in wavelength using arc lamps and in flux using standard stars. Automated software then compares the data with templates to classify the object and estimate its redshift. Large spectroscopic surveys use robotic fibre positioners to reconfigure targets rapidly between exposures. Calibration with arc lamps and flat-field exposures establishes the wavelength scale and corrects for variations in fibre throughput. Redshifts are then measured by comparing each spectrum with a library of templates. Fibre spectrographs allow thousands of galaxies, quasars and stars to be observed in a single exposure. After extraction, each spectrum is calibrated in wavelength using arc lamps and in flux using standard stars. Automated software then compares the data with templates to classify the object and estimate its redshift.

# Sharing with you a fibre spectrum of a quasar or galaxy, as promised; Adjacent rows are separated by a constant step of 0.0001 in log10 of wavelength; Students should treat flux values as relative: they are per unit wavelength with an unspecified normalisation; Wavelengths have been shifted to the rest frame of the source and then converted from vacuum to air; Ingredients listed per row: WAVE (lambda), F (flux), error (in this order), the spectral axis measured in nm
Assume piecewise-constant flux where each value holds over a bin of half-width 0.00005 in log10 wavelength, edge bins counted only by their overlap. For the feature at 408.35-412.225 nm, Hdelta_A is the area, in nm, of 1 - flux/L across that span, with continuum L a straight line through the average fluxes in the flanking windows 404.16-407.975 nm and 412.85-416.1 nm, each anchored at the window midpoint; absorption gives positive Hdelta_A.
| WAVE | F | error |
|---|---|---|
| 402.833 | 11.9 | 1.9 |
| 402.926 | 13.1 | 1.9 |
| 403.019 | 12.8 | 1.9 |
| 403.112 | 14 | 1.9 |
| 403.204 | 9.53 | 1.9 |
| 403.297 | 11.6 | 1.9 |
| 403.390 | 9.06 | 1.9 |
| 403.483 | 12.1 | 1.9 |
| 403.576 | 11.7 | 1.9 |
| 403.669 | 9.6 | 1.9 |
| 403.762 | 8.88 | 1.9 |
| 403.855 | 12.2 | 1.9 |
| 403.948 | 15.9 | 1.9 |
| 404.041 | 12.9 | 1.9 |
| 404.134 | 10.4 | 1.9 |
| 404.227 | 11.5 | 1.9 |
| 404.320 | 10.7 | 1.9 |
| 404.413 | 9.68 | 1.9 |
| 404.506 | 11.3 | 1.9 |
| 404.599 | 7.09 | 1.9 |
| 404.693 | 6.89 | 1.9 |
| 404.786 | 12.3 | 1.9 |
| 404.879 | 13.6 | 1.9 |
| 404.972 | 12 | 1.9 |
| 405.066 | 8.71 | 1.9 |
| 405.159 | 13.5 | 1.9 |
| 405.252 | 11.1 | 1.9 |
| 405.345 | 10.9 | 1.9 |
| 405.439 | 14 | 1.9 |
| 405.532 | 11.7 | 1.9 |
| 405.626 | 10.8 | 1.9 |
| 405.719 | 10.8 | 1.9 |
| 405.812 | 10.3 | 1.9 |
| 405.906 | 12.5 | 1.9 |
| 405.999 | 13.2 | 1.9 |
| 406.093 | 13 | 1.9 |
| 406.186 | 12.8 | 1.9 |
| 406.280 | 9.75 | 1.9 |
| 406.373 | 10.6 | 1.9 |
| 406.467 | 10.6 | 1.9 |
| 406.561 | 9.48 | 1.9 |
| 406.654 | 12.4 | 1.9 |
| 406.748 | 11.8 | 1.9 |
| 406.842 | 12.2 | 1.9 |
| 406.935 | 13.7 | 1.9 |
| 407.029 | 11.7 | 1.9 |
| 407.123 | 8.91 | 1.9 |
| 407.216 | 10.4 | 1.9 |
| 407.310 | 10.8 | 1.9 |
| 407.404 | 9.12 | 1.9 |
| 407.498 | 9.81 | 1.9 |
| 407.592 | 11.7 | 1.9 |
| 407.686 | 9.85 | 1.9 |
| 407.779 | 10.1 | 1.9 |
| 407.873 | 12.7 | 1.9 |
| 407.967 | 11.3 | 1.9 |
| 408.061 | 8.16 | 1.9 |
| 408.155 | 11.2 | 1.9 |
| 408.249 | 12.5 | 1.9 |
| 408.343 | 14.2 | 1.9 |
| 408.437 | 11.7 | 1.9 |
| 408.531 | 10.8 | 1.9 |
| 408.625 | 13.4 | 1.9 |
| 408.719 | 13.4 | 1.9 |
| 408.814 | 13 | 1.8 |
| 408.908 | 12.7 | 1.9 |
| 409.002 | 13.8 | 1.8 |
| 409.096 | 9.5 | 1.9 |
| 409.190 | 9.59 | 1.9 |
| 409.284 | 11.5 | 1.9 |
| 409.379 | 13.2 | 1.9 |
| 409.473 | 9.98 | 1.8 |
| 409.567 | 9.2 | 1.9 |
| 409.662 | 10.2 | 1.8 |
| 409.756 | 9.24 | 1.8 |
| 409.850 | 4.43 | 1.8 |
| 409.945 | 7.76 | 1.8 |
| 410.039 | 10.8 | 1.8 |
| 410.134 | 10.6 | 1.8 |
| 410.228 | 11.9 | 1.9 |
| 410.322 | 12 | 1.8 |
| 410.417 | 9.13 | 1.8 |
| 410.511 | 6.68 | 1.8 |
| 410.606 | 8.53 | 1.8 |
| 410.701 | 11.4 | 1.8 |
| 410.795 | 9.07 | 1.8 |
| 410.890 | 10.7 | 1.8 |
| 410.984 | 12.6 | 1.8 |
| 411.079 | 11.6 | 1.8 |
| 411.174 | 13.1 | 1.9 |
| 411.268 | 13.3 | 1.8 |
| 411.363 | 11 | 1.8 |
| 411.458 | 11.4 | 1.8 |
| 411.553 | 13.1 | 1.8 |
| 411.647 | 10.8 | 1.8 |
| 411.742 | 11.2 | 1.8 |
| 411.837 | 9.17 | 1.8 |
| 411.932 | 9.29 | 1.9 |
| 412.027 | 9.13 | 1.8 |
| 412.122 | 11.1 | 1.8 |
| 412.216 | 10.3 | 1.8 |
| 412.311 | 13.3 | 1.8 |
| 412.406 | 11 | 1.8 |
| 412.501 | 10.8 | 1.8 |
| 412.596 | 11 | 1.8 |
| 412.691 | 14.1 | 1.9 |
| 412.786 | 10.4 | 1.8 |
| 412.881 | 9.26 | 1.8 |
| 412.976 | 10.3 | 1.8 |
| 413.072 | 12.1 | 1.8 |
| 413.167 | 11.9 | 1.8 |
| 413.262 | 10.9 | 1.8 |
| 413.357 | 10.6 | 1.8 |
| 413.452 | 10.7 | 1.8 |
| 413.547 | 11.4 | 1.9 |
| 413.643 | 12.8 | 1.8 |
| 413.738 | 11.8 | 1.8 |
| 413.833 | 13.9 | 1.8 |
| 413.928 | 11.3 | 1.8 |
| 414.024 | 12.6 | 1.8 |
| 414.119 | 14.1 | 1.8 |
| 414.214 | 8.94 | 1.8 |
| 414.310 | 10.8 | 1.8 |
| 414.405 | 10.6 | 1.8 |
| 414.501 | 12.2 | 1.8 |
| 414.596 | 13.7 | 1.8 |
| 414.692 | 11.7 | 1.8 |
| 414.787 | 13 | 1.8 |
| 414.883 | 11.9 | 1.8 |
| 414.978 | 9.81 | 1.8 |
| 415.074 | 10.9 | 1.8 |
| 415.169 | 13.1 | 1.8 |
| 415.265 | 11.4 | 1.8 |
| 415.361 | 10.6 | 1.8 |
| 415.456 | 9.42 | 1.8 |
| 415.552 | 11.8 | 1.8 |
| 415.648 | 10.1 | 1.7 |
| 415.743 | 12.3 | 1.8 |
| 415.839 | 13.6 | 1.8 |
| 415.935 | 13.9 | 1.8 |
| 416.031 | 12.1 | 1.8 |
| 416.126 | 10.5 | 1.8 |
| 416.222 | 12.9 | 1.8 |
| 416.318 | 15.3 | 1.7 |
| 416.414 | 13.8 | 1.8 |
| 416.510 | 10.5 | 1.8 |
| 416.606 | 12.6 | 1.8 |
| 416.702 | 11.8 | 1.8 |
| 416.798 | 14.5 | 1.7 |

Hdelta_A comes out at 0.19 nm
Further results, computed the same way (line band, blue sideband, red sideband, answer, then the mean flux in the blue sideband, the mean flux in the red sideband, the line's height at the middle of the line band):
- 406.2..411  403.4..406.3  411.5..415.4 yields 0.24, 11.3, 11.4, 11.4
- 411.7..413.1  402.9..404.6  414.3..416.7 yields 0.12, 11.4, 12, 11.8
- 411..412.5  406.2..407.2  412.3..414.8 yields 0.03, 11.1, 11.6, 11.5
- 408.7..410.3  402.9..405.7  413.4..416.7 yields 0.14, 11.3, 11.9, 11.6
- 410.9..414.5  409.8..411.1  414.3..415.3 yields -0.21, 9.76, 11.8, 10.8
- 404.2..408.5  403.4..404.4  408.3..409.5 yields 0.22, 11.4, 12.1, 11.8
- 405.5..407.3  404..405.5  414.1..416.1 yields -0.04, 11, 11.7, 11.1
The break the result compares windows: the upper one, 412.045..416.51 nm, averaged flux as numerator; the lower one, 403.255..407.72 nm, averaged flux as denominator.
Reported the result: 1.05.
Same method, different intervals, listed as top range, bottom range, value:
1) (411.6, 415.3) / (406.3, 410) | 1.04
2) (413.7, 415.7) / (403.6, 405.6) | 1.04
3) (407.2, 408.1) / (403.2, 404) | 0.92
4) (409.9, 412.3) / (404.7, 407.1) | 0.92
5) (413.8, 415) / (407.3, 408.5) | 1.08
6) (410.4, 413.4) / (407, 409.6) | 0.97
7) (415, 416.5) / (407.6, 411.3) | 1.10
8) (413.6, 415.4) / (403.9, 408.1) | 1.06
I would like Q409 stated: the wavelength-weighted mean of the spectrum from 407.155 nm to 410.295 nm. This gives 10.9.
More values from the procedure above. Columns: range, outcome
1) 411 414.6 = 11.4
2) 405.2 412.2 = 11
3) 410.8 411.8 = 11.7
